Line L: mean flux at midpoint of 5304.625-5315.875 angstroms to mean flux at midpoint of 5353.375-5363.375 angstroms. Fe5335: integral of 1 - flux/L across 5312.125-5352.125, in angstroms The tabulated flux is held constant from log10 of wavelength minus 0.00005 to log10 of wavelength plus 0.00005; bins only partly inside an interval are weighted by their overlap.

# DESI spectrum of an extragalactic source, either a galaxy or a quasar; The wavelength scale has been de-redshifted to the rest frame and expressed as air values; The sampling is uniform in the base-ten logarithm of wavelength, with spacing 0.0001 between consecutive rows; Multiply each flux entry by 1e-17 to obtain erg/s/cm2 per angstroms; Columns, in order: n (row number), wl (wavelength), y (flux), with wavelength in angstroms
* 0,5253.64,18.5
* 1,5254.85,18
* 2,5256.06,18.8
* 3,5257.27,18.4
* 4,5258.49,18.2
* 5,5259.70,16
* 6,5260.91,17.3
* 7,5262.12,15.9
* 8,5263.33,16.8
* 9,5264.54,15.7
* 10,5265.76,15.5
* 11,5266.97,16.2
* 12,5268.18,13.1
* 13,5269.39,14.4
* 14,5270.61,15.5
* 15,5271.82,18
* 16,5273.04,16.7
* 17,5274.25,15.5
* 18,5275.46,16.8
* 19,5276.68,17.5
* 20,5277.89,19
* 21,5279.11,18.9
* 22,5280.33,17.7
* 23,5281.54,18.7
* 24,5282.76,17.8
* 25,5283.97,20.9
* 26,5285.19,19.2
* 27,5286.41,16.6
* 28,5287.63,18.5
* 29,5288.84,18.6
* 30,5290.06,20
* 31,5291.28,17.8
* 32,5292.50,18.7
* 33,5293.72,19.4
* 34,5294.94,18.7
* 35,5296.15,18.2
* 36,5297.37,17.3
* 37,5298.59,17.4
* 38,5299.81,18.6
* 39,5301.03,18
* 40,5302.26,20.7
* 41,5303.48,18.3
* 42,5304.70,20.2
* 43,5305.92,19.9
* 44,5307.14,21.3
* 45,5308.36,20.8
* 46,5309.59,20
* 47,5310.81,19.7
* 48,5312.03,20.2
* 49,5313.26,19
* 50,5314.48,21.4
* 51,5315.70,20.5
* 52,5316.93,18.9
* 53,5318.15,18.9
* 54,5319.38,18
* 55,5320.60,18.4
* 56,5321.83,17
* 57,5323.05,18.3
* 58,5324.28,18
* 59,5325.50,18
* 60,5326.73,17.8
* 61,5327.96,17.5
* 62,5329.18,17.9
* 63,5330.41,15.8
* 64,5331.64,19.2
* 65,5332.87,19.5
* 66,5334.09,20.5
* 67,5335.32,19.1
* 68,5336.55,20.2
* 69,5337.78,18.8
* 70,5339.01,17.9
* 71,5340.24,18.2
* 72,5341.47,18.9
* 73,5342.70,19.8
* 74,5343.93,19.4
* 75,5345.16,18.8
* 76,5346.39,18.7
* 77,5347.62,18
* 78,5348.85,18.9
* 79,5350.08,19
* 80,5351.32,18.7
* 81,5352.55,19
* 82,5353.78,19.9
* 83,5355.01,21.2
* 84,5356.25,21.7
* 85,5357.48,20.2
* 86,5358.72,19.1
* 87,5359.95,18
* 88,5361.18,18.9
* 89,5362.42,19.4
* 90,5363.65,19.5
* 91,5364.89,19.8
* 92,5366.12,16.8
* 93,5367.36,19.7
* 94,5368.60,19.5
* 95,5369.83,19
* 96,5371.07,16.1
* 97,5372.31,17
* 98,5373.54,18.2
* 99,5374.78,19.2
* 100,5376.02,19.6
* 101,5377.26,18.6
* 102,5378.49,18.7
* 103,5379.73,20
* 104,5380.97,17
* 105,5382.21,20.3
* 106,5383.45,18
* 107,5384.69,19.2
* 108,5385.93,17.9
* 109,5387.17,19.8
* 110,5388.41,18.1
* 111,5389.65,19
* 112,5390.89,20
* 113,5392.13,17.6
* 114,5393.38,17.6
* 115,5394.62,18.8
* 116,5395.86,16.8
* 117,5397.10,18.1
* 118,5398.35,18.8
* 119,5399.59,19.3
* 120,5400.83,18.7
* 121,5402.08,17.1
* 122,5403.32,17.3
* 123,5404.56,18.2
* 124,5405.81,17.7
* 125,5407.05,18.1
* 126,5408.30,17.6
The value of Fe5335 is 2.7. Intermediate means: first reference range 20.3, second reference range 19.8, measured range 18.7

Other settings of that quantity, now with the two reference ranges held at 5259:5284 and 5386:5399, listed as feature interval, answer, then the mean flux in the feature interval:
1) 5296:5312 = -2.0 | 19.3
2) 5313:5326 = -1.0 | 18.8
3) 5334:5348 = -1.0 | 19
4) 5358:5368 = -0.5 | 18.9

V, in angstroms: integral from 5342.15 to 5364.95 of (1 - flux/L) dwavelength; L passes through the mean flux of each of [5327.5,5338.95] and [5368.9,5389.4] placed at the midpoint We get -0.9 angstroms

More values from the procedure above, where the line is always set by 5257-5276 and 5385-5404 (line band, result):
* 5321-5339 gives -1.2 angstroms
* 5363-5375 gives -0.4 angstroms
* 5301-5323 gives -3.3 angstroms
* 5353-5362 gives -1.1 angstroms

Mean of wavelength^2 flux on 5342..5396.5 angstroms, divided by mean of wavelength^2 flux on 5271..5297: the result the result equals 1.07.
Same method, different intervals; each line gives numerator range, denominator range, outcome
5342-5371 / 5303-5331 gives 1.03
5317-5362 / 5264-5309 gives 1.07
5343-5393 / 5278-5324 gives 1.02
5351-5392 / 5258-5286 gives 1.16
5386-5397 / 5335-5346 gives 0.99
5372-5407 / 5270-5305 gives 1.05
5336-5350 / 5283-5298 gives 1.03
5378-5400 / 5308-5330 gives 1.01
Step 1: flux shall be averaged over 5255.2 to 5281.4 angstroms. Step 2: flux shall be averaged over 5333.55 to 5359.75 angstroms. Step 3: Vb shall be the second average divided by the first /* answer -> 1.15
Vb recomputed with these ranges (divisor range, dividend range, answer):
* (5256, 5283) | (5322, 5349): 1.10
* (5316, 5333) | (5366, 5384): 1.03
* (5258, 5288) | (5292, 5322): 1.13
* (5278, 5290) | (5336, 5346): 1.02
